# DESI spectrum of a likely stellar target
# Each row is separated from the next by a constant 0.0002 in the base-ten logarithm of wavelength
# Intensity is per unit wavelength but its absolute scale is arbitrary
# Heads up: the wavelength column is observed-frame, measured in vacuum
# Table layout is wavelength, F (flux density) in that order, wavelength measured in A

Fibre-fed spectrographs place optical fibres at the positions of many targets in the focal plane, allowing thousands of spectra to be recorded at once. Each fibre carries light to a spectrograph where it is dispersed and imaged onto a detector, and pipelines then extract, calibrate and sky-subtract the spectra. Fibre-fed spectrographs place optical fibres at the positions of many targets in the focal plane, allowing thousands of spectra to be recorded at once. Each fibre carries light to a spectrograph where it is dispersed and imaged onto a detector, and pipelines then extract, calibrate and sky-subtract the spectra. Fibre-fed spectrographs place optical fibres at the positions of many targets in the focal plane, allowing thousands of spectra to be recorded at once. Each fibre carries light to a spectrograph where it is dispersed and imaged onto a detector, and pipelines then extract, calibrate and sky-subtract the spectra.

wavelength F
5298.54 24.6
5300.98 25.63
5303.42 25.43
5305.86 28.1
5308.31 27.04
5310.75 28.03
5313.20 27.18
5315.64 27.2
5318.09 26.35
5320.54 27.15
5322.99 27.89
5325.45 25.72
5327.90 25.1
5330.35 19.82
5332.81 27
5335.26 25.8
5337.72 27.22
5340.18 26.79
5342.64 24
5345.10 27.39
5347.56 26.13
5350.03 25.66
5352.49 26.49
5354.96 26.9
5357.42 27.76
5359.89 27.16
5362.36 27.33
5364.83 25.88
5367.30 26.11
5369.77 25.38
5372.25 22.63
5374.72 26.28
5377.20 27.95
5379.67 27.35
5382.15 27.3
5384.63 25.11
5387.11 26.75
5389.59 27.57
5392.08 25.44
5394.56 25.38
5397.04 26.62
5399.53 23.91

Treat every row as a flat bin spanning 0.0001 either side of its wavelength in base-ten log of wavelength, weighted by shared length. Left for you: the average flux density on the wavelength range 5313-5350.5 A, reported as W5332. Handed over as 26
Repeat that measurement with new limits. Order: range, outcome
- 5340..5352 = 26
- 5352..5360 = 27.1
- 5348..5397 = 26.3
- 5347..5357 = 26.4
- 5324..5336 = 24.7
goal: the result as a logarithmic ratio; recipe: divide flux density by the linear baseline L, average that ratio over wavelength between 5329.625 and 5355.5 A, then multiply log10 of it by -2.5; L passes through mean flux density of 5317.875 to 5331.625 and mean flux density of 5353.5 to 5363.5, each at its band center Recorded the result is 0.021 mag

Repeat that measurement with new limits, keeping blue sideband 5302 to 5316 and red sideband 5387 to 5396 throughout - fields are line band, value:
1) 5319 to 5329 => 0.02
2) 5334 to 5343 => 0.03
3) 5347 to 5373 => 0.02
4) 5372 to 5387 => 0.00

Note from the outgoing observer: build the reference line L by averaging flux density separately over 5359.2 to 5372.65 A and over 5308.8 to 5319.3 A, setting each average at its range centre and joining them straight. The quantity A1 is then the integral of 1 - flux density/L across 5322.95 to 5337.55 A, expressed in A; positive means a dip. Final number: 0.89 A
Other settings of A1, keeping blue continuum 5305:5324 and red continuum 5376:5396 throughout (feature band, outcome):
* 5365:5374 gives 0.62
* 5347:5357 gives 0.20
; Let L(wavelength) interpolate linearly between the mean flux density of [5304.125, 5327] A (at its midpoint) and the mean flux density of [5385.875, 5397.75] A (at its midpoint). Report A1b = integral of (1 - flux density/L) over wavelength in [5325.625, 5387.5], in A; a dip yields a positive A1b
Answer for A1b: 1.5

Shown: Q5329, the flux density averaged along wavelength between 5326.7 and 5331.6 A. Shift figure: 22.5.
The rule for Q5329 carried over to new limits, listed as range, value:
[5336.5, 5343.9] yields 26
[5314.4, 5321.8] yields 26.9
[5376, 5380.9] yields 27.7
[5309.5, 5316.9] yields 27.5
